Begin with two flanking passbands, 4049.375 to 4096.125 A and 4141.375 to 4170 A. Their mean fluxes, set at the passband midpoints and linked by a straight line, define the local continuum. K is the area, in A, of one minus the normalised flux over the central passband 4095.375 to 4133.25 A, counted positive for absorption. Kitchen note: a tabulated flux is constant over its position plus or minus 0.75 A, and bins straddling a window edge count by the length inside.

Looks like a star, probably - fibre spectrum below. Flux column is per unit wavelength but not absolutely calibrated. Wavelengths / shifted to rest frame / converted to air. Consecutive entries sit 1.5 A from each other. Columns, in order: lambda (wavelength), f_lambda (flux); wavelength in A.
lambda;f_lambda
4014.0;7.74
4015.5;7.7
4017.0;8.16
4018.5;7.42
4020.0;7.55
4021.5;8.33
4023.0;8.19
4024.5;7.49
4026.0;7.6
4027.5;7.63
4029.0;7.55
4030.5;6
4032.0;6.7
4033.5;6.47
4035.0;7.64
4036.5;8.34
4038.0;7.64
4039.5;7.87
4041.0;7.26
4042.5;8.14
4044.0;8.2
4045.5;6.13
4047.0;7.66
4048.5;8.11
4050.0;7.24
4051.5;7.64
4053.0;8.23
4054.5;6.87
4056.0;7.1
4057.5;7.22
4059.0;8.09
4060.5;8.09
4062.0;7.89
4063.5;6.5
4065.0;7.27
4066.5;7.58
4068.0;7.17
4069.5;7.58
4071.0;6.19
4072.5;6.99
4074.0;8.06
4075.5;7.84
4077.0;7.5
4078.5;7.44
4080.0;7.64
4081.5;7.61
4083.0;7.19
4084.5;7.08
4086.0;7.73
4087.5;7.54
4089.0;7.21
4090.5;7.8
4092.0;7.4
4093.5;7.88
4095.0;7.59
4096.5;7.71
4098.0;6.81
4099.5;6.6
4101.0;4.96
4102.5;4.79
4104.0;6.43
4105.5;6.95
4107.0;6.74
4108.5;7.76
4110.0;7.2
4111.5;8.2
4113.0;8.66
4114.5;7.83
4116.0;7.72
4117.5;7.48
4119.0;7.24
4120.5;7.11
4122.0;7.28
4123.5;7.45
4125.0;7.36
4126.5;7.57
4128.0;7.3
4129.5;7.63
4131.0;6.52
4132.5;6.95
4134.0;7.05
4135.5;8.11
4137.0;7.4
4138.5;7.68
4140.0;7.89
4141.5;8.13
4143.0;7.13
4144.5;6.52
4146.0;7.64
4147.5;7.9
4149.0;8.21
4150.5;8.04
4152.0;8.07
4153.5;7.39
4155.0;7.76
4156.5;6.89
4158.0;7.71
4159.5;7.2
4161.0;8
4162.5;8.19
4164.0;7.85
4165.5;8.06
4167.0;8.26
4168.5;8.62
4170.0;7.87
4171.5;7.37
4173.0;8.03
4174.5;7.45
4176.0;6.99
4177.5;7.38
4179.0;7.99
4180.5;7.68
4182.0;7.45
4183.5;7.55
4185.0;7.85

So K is 2.4 A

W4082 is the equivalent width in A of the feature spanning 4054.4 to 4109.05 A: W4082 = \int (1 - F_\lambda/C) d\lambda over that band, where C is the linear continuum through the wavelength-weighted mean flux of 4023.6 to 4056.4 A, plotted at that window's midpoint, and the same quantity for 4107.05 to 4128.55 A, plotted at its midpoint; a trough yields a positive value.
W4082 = 2.1 A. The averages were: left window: 7.44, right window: 7.56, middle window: 7.21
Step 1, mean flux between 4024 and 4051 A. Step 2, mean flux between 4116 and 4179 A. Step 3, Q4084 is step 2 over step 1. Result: 1.0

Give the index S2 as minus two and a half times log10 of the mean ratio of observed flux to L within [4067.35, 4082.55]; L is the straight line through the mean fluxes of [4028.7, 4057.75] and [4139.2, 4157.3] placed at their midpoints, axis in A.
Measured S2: 0.01 mag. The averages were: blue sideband 7.4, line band 7.4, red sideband 7.63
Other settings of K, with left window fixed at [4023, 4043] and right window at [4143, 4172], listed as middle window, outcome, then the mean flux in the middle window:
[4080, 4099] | 0.3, 7.46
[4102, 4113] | 0.8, 7.04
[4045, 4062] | -0.1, 7.53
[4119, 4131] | 0.5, 7.32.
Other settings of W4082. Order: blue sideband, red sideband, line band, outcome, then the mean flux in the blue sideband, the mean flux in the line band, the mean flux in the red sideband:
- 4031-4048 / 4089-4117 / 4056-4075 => -0.1 A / 7.45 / 7.38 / 7.17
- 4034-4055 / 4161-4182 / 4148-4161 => 0.2 A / 7.64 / 7.68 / 7.82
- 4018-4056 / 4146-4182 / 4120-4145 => 1.1 A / 7.51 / 7.37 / 7.77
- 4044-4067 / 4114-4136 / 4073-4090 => -0.2 A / 7.46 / 7.53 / 7.36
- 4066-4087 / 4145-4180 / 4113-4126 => 0.1 A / 7.4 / 7.51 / 7.77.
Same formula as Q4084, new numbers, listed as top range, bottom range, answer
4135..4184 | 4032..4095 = 1.03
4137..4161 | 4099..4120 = 1.08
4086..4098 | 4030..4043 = 1.03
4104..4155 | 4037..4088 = 1.00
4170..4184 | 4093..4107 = 1.14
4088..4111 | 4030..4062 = 0.93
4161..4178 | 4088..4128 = 1.09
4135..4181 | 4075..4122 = 1.06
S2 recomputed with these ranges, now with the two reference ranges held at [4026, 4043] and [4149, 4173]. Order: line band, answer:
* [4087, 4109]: 0.10 mag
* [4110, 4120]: -0.02 mag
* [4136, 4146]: 0.04 mag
